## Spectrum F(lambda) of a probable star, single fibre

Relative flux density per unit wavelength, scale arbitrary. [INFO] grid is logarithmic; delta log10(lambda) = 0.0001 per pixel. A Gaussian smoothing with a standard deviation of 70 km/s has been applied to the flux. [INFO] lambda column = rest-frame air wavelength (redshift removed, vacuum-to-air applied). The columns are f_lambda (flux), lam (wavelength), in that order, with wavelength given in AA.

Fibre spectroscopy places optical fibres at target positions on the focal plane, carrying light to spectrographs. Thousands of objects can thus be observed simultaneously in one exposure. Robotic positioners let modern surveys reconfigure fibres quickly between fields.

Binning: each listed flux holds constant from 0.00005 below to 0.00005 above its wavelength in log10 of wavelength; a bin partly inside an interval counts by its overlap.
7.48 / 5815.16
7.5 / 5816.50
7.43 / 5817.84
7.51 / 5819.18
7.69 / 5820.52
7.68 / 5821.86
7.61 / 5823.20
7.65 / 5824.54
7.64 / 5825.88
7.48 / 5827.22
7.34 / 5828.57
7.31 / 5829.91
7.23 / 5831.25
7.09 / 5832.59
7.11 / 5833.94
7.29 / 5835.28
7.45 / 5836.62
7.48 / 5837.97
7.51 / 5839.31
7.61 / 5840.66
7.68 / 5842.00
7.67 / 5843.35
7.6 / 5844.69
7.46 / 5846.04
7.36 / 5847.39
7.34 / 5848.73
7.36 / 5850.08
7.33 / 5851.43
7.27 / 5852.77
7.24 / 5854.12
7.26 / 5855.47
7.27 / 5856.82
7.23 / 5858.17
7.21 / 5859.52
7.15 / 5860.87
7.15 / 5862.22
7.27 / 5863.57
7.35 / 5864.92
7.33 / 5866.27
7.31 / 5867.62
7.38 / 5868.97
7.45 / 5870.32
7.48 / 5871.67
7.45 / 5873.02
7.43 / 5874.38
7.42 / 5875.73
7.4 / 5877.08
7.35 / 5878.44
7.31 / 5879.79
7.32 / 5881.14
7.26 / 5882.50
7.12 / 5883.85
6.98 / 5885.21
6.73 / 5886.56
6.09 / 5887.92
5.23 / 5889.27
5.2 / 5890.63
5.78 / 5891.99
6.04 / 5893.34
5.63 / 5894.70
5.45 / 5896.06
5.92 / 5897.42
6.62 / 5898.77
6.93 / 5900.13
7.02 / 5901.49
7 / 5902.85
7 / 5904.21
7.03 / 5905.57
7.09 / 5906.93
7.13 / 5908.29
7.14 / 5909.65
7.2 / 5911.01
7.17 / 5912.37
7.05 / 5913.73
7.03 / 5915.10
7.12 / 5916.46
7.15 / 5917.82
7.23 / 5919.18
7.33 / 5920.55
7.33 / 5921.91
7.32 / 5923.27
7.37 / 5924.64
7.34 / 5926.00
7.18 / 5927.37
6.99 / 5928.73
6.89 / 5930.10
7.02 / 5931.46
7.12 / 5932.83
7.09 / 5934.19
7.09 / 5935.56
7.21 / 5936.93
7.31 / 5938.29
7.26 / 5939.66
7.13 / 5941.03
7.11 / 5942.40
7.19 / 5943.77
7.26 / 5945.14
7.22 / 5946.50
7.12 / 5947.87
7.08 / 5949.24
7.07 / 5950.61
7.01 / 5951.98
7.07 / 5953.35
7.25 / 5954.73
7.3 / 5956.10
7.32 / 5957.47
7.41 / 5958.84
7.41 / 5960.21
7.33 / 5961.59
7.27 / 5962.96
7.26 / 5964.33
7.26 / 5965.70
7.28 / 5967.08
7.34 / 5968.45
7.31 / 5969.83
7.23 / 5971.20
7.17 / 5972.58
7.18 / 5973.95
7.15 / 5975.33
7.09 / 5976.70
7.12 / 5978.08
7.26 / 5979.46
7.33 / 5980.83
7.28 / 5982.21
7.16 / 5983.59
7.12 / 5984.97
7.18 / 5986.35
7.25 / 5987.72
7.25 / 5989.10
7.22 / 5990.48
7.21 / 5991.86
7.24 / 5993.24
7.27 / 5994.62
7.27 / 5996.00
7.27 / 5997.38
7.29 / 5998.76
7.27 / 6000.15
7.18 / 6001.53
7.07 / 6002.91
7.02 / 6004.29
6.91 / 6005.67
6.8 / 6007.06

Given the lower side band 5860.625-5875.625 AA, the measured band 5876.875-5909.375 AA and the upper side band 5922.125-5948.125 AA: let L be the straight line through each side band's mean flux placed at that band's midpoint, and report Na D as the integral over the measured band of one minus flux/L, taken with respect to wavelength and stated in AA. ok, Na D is 3.0 AA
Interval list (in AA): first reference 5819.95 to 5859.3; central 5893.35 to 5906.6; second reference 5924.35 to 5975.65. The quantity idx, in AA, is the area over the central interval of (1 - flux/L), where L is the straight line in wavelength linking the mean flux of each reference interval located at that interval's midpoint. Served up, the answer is 1.44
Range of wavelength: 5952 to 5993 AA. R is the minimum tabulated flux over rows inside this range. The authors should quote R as 7.07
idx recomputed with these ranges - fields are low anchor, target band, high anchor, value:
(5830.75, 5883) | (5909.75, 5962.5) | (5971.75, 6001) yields 0.61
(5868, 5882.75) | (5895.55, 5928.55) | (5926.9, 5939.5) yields 0.89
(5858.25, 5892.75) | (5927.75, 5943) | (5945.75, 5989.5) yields 0.07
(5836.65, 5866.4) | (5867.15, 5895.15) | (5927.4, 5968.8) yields 1.85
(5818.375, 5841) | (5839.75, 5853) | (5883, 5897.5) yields -0.78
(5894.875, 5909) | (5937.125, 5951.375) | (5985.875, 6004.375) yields -0.51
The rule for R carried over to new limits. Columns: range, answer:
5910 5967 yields 6.89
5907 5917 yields 7.03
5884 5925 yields 5.2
